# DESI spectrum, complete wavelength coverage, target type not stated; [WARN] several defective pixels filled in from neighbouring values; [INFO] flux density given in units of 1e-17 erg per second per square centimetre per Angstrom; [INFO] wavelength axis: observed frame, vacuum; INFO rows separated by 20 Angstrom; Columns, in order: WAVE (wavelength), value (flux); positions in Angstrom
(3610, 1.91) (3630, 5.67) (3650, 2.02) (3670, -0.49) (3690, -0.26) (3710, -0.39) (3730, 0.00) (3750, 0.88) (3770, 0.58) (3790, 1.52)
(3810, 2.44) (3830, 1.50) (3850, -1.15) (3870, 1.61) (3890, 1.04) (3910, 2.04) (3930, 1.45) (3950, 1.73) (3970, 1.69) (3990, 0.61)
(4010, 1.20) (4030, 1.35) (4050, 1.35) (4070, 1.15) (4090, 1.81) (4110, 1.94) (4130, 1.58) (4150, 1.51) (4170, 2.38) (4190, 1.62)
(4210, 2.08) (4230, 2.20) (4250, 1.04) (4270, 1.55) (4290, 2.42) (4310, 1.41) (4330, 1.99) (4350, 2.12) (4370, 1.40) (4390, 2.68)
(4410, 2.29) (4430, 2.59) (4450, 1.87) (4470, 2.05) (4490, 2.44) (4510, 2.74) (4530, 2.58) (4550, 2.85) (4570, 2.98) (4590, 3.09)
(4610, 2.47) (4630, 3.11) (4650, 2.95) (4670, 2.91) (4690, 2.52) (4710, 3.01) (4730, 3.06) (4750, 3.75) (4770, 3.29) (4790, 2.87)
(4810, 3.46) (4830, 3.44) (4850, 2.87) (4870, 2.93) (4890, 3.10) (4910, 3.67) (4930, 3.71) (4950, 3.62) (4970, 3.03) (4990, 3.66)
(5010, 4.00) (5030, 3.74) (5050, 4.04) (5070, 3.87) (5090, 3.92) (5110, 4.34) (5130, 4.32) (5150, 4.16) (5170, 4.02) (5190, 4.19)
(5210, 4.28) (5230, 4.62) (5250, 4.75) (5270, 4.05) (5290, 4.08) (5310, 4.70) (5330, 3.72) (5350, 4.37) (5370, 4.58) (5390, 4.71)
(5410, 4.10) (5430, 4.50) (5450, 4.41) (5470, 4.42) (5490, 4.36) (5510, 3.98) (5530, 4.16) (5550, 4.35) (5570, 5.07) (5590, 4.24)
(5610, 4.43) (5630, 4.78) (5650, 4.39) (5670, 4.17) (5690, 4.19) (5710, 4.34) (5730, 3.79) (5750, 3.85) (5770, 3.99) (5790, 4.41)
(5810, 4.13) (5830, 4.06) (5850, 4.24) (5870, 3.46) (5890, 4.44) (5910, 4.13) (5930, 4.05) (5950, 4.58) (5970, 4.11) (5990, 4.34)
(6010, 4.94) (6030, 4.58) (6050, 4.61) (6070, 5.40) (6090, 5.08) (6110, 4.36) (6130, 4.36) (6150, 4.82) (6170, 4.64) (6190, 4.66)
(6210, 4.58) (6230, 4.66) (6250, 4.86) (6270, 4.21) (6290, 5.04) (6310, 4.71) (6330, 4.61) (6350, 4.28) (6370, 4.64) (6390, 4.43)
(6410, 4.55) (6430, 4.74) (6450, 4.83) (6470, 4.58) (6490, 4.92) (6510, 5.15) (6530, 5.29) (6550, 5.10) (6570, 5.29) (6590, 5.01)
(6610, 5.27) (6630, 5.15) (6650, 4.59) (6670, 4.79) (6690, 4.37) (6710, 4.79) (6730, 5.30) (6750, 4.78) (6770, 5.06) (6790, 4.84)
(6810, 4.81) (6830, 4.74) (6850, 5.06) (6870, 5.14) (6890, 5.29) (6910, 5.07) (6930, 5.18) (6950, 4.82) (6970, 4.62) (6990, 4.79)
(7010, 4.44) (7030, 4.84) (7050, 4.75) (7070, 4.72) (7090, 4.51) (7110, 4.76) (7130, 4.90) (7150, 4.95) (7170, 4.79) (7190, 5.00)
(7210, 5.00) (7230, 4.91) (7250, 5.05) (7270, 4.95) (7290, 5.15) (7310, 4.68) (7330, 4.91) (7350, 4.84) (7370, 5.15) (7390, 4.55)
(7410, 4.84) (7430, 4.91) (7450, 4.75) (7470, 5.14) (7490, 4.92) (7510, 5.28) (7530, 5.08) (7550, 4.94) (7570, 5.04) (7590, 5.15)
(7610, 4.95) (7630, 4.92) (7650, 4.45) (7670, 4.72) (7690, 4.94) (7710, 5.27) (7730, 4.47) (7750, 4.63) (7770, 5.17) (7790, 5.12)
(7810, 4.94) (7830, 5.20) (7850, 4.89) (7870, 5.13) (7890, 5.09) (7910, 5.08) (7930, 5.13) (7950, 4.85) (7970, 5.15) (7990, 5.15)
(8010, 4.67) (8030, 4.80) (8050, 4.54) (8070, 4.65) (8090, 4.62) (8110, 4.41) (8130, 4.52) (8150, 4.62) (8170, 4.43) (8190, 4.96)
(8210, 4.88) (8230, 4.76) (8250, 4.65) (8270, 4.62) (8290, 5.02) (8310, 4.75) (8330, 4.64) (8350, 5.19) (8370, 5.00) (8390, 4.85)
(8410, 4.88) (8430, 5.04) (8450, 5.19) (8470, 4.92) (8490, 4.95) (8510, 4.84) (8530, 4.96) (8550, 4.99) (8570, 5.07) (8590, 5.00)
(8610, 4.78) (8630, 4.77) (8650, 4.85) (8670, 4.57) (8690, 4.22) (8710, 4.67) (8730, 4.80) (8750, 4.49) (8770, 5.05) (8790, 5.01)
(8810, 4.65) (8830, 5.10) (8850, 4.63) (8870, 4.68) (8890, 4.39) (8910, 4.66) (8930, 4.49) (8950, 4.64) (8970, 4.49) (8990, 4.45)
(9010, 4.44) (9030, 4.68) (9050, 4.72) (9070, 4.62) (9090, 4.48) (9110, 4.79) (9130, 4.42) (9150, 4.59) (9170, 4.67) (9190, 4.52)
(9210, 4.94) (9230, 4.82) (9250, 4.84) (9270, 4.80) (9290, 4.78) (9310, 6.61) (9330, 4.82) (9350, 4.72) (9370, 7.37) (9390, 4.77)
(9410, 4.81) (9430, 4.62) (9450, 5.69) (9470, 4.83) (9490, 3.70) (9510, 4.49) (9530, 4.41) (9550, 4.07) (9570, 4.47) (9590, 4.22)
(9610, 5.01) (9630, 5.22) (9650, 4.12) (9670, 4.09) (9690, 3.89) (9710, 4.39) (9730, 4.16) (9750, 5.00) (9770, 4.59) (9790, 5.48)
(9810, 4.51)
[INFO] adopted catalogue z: 0.134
